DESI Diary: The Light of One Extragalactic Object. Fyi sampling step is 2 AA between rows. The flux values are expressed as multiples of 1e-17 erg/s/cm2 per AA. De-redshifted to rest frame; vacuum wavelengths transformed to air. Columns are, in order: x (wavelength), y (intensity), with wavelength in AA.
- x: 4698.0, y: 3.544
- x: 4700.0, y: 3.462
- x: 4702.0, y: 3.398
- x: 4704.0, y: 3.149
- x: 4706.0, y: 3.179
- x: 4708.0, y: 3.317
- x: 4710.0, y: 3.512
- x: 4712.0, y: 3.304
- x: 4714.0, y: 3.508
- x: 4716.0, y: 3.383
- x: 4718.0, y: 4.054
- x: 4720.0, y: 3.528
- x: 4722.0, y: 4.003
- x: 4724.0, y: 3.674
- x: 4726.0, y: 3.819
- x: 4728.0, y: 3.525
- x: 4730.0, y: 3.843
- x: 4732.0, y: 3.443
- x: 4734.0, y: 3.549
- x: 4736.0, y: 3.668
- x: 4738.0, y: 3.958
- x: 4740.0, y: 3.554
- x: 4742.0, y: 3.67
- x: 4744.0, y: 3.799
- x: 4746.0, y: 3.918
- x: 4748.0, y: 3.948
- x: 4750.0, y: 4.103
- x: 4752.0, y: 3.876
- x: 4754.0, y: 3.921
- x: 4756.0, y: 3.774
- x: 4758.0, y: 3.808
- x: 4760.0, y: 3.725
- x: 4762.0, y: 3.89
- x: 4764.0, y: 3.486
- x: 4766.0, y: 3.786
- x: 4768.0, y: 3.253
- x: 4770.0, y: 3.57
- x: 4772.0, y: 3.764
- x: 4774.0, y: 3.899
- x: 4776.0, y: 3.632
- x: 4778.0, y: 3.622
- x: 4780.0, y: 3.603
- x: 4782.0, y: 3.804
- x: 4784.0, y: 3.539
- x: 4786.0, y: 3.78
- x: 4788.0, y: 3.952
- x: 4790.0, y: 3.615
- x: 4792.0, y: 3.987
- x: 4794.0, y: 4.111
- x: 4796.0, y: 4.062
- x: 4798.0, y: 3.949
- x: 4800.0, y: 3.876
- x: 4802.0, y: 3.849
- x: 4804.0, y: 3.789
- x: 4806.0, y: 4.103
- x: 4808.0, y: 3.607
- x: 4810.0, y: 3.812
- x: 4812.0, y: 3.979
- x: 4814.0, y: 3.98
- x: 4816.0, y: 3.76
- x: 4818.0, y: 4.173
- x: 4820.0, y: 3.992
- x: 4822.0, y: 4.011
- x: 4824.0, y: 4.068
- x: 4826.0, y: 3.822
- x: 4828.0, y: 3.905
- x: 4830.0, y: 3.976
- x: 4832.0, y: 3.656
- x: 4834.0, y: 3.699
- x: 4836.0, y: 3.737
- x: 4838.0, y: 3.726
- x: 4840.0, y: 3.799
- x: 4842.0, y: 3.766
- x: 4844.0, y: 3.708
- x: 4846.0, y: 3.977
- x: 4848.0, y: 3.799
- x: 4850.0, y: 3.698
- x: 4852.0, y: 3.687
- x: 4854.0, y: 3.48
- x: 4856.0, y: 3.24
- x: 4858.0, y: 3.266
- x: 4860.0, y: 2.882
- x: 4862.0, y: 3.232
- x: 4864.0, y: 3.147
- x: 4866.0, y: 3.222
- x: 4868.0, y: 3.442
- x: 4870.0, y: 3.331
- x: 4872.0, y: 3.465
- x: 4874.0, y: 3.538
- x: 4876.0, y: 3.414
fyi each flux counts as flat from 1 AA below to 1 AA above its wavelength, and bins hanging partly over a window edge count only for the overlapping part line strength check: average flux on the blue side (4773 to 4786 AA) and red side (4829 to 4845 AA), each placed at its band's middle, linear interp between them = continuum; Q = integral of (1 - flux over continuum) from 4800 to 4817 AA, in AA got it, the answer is -0.62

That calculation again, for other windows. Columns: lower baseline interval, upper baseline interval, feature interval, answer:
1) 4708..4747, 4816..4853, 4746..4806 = -0.9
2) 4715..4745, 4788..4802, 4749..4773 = 0.4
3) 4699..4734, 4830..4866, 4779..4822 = -3.9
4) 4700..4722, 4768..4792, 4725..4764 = -2.1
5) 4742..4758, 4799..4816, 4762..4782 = 1.2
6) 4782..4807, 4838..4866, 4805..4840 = -1.7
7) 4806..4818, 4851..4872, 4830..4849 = -1.2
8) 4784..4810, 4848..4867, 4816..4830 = -1.3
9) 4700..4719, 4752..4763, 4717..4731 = -0.9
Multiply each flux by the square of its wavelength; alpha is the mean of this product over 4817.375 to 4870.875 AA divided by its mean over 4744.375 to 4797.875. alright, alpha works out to 1.0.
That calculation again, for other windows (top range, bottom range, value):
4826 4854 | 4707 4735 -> 1.10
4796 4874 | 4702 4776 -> 1.05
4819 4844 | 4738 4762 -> 1.04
